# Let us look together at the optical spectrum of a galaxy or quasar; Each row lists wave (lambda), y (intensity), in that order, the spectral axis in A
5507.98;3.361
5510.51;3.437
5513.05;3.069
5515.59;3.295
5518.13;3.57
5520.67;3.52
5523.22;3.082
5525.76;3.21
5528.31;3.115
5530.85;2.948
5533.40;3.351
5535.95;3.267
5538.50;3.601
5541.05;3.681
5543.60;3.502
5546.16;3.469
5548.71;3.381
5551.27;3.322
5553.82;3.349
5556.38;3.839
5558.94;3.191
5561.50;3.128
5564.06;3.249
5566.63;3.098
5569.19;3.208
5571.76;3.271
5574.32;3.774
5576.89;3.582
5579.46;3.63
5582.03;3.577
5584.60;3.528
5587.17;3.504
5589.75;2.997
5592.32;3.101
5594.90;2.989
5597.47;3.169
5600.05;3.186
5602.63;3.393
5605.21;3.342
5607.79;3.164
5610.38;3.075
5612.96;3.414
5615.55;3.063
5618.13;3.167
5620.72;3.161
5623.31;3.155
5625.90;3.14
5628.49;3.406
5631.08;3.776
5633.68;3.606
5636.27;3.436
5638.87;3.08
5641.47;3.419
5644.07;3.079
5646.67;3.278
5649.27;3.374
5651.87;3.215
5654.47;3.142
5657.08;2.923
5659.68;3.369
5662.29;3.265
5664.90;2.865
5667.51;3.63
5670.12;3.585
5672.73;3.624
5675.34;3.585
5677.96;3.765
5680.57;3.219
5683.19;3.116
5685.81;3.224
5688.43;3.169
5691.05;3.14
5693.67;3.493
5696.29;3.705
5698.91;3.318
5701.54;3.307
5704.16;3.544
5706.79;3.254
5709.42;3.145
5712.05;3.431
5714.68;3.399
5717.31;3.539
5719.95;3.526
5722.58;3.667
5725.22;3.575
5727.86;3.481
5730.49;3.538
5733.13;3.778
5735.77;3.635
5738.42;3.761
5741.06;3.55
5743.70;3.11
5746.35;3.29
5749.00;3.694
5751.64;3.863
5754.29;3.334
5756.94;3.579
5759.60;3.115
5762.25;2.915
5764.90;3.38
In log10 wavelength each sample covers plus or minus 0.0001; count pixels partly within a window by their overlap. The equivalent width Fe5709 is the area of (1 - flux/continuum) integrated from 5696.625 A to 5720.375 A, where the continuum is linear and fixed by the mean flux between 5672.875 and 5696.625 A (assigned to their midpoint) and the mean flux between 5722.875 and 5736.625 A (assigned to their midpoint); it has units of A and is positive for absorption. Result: 0.7 A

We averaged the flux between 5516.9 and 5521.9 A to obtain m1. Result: 3.55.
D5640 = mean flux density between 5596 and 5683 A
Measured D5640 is 3.3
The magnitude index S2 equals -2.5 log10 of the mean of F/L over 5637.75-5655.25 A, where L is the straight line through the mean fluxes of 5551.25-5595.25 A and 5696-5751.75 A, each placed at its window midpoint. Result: 0.063 mag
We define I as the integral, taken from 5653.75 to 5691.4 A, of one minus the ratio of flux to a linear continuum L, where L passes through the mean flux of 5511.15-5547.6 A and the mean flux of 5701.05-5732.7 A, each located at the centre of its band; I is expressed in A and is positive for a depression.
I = 1.3 A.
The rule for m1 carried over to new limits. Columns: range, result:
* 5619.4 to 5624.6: 3.16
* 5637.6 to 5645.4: 3.19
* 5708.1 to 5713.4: 3.29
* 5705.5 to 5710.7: 3.2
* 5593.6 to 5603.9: 3.18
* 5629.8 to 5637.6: 3.6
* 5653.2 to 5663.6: 3.17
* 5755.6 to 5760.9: 3.34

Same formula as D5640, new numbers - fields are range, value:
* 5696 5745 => 3.48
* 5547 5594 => 3.37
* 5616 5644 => 3.32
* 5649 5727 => 3.37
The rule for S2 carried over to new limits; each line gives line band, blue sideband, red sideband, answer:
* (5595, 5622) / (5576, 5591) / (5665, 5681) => 0.09 mag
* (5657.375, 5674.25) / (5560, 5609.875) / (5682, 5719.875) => -0.01 mag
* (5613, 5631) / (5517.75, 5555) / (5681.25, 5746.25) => 0.05 mag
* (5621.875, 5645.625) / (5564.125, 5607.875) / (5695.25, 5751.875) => 0.01 mag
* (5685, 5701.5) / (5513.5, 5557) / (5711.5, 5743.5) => 0.06 mag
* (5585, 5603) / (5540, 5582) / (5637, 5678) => 0.06 mag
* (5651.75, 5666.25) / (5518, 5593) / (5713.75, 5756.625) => 0.11 mag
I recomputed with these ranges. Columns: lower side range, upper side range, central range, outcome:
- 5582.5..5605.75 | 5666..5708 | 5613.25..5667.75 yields 1.2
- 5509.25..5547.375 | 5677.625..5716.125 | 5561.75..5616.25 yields 0.7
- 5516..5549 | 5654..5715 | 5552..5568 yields 0.2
